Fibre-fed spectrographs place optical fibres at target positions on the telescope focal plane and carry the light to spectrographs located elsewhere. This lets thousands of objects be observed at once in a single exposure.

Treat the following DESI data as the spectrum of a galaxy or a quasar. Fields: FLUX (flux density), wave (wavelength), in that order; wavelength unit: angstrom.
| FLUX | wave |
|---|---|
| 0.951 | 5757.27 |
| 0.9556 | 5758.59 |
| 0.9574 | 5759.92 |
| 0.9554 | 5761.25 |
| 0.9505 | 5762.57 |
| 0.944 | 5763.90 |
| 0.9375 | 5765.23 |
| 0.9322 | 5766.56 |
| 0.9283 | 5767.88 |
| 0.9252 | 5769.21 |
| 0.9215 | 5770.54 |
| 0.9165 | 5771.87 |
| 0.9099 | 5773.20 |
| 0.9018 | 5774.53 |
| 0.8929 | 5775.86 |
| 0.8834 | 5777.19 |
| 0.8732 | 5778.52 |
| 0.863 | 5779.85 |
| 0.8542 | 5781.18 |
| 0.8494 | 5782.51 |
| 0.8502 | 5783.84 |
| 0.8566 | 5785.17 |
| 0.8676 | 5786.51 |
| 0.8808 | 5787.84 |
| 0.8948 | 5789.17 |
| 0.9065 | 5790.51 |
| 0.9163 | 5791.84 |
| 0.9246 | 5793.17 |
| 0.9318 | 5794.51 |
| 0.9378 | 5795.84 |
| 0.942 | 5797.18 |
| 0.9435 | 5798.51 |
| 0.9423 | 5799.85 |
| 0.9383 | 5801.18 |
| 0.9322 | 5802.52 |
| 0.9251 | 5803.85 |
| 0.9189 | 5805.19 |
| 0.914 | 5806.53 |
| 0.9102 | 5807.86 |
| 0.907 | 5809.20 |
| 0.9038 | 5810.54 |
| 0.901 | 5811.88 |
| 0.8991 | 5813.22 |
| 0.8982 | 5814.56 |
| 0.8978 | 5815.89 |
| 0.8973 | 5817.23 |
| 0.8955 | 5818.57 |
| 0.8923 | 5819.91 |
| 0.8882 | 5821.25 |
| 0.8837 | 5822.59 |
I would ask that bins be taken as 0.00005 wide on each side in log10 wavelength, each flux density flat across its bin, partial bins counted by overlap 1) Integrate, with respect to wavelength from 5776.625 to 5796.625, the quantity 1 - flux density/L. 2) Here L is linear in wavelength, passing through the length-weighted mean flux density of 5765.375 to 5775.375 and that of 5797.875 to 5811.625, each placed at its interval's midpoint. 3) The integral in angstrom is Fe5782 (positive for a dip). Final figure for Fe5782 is 0.8 angstrom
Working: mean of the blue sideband 0.92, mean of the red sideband 0.923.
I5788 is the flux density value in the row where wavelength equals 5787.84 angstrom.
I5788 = 0.8808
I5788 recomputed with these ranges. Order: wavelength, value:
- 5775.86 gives 0.8929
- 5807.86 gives 0.9102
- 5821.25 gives 0.8882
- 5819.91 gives 0.8923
